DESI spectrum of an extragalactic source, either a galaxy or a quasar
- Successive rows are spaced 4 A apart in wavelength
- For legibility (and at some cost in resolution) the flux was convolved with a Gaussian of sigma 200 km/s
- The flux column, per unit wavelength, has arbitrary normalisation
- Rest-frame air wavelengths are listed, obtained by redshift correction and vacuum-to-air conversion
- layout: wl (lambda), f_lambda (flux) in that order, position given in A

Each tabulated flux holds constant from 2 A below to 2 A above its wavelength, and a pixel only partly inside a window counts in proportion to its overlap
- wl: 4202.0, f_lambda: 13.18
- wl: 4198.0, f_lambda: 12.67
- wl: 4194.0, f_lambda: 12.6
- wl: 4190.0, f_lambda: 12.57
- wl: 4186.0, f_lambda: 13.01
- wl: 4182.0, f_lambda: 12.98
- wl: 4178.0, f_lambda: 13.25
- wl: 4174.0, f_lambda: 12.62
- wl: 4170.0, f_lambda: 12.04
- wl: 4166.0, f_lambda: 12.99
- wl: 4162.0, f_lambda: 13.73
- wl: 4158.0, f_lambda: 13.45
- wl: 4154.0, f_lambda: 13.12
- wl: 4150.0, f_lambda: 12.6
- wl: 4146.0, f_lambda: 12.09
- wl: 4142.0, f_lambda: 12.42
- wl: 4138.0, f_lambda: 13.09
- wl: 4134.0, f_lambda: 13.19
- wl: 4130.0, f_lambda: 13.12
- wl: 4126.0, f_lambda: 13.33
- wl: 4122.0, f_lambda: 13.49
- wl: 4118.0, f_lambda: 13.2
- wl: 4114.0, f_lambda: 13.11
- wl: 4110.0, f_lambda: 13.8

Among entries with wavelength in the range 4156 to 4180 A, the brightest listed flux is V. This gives 13.73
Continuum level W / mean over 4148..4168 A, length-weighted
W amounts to 13.2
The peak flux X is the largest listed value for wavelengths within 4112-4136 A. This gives 13.49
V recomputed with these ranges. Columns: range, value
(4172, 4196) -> 13.25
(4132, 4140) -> 13.19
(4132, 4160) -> 13.45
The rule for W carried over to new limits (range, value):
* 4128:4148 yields 12.8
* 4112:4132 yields 13.2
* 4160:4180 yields 12.9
